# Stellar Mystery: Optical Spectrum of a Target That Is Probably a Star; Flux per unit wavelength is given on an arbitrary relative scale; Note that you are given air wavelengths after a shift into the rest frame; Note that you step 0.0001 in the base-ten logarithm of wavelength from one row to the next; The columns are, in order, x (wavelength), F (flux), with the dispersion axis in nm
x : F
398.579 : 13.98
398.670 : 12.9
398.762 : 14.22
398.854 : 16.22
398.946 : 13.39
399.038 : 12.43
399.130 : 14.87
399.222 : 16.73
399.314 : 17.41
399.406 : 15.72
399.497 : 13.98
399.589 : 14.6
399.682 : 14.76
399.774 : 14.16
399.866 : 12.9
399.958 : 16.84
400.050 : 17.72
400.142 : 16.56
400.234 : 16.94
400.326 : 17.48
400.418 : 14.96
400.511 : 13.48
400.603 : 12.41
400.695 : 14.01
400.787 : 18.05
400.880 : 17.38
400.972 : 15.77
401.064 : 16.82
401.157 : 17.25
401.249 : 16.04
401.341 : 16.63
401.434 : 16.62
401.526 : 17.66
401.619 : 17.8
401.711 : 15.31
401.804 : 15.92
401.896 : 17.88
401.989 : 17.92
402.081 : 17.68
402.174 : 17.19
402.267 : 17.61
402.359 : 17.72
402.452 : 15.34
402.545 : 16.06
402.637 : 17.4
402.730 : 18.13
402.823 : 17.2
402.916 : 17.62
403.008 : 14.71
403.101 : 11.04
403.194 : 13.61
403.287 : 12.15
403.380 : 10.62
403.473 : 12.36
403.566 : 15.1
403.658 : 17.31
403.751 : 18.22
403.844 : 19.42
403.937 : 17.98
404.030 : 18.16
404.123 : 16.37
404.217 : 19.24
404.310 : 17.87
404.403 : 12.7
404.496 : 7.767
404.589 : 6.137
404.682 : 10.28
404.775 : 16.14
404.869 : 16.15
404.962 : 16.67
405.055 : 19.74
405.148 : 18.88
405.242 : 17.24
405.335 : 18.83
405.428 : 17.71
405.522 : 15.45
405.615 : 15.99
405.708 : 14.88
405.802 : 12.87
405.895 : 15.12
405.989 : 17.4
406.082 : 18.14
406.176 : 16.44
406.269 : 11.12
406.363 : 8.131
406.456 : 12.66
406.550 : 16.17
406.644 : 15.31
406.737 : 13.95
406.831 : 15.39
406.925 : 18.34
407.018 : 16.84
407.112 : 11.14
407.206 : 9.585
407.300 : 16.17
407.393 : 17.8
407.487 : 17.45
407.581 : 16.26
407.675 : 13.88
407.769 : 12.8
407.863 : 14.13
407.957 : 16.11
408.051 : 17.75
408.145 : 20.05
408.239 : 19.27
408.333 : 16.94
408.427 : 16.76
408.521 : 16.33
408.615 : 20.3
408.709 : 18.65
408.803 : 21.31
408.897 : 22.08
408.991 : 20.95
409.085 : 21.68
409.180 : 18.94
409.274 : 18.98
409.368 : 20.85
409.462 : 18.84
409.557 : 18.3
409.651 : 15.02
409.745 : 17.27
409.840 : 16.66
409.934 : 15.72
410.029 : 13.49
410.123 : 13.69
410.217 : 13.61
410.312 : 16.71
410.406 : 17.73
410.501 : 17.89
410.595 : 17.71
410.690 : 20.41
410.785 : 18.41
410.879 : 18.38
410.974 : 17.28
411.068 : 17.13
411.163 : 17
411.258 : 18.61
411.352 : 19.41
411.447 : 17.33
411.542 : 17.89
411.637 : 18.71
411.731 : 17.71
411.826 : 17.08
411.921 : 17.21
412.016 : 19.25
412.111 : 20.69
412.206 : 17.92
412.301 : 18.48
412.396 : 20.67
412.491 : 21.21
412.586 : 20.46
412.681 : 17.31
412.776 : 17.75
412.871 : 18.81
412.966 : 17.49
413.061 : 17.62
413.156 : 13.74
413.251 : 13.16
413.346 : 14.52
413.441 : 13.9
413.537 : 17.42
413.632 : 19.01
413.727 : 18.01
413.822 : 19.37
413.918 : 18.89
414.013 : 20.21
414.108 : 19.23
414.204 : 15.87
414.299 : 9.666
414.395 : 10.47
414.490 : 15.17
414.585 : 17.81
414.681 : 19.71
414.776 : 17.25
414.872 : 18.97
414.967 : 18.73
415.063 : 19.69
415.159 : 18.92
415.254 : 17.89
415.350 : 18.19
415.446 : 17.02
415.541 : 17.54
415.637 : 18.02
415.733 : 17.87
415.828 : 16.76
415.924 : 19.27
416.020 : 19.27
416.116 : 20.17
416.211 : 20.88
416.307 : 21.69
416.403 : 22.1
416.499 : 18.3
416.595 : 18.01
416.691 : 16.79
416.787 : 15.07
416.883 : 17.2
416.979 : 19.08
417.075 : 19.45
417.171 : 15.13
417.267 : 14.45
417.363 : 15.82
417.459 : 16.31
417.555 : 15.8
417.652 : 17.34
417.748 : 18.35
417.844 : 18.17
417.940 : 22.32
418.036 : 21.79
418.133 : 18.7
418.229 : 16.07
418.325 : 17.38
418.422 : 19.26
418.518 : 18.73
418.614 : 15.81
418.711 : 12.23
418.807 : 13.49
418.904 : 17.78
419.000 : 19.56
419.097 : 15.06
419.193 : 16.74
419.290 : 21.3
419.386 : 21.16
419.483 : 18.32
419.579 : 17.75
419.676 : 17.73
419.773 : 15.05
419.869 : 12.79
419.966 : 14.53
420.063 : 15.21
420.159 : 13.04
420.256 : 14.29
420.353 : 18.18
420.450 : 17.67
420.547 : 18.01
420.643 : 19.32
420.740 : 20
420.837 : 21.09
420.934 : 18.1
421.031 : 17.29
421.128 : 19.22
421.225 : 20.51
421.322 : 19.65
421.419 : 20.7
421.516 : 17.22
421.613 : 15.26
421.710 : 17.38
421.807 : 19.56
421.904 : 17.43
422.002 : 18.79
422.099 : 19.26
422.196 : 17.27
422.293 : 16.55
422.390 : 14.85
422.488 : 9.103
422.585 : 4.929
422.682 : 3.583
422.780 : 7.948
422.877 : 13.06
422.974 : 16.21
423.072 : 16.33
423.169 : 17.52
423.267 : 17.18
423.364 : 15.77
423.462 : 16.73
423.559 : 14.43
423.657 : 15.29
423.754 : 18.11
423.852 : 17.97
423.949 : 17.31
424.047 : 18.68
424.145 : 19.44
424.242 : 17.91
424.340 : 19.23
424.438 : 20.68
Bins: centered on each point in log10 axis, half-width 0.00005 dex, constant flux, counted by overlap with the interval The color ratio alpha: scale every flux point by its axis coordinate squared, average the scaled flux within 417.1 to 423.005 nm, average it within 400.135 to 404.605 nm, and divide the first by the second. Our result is 1.14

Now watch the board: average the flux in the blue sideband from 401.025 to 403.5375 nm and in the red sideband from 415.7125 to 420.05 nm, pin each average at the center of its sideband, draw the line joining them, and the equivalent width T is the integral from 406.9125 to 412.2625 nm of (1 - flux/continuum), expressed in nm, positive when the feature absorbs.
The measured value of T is -0.21 nm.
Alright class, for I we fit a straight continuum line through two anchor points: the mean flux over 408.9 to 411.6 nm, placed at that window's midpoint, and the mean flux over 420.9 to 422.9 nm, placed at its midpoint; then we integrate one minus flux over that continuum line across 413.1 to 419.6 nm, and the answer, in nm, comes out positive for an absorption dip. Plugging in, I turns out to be -0.37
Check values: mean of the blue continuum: 17.8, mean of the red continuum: 15.6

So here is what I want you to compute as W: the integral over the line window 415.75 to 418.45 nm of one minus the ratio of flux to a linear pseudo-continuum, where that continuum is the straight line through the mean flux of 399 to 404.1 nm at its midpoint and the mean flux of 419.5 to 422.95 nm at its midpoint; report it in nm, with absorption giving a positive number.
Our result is -0.37 nm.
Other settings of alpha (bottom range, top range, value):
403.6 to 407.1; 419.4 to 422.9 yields 1.12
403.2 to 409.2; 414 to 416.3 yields 1.16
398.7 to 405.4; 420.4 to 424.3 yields 1.16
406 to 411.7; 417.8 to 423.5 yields 1.05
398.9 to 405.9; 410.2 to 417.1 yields 1.20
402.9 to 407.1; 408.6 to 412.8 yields 1.24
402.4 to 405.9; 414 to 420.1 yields 1.20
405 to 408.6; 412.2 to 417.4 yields 1.16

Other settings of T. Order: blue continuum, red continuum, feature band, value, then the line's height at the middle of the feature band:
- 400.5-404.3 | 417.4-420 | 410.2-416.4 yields -0.31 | 17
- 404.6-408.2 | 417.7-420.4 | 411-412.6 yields -0.24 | 16.2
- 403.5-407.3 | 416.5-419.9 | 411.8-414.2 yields -0.21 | 16.5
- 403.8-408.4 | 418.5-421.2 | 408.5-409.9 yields -0.28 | 15.9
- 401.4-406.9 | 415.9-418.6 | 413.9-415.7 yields 0.05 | 17.8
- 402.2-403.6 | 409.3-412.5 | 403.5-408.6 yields 0.15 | 16.2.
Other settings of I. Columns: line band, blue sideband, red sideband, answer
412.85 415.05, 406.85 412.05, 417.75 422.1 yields 0.10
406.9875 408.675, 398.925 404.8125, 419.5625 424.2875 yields -0.03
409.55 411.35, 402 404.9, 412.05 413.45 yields 0.02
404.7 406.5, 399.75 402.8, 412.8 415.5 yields 0.10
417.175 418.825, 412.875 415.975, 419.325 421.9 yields 0.02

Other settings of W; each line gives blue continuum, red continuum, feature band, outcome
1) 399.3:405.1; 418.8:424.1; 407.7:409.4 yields -0.262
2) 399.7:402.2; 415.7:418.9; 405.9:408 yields 0.256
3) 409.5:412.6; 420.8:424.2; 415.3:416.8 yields -0.138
